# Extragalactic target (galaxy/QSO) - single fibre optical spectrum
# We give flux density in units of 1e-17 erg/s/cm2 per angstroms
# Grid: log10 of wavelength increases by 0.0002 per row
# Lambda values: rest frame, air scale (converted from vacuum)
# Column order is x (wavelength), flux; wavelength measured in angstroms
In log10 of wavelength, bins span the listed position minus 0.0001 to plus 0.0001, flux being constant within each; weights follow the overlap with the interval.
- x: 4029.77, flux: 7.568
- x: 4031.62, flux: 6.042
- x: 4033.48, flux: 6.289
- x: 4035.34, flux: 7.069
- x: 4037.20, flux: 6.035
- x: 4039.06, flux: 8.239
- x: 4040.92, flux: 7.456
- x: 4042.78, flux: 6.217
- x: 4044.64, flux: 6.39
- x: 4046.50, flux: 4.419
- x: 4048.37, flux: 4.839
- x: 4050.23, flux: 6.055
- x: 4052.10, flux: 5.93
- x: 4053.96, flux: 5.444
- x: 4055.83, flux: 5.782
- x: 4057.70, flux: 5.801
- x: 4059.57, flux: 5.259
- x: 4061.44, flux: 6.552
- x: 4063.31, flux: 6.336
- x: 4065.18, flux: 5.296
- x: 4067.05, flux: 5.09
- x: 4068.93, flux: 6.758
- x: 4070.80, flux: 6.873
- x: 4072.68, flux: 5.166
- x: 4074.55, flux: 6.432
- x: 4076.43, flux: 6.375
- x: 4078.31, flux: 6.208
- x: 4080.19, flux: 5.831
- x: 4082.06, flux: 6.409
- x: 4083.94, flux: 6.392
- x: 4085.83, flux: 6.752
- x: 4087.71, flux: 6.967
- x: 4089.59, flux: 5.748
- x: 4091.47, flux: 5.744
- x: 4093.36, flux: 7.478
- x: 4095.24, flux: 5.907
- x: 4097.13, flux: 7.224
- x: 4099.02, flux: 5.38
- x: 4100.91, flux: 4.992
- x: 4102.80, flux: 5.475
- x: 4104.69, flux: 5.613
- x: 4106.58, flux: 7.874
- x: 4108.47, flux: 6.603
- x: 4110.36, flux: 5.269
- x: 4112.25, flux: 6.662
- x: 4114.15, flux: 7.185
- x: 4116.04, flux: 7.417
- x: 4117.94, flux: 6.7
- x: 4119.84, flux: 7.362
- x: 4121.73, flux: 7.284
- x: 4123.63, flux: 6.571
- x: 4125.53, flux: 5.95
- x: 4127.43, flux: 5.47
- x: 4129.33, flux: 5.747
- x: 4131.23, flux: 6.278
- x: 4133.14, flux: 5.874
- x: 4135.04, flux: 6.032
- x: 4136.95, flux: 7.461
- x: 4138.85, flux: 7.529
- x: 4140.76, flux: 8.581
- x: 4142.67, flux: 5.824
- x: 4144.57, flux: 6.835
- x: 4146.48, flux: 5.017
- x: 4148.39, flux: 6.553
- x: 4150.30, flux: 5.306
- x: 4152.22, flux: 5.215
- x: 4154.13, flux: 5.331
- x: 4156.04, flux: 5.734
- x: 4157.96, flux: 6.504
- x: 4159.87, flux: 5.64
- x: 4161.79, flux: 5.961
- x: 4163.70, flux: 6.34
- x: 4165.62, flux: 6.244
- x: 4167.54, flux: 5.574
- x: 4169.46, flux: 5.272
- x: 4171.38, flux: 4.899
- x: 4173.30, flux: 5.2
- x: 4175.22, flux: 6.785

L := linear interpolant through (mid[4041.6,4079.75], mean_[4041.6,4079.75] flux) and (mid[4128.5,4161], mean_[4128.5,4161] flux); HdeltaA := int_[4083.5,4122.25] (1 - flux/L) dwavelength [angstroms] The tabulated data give -2.8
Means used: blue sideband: 5.87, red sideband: 6.2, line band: 6.47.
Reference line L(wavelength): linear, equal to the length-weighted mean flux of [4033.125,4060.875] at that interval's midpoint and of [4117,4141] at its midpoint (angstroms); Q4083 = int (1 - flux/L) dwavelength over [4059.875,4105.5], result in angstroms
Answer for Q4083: 1.5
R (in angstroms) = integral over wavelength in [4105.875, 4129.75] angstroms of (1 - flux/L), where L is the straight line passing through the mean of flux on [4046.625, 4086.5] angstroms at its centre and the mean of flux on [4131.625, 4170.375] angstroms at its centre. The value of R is -2.23 angstroms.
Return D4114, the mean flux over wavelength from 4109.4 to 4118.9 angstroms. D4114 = 6.65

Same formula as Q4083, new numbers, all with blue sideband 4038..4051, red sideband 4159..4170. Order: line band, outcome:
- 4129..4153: -1.68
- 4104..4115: -0.95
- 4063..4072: 0.20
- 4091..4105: 0.16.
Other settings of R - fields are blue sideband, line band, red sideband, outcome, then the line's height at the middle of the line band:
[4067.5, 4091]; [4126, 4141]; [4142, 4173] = -1.5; 5.92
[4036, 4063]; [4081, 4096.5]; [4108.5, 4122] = 0.2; 6.5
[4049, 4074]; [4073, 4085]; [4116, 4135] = -0.4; 6.01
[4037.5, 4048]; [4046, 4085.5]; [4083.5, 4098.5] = 3.4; 6.46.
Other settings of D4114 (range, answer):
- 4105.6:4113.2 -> 6.6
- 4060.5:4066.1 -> 6.07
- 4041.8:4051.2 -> 5.6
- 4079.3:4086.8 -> 6.35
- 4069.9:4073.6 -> 6.01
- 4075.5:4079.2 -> 6.29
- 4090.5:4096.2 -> 6.38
